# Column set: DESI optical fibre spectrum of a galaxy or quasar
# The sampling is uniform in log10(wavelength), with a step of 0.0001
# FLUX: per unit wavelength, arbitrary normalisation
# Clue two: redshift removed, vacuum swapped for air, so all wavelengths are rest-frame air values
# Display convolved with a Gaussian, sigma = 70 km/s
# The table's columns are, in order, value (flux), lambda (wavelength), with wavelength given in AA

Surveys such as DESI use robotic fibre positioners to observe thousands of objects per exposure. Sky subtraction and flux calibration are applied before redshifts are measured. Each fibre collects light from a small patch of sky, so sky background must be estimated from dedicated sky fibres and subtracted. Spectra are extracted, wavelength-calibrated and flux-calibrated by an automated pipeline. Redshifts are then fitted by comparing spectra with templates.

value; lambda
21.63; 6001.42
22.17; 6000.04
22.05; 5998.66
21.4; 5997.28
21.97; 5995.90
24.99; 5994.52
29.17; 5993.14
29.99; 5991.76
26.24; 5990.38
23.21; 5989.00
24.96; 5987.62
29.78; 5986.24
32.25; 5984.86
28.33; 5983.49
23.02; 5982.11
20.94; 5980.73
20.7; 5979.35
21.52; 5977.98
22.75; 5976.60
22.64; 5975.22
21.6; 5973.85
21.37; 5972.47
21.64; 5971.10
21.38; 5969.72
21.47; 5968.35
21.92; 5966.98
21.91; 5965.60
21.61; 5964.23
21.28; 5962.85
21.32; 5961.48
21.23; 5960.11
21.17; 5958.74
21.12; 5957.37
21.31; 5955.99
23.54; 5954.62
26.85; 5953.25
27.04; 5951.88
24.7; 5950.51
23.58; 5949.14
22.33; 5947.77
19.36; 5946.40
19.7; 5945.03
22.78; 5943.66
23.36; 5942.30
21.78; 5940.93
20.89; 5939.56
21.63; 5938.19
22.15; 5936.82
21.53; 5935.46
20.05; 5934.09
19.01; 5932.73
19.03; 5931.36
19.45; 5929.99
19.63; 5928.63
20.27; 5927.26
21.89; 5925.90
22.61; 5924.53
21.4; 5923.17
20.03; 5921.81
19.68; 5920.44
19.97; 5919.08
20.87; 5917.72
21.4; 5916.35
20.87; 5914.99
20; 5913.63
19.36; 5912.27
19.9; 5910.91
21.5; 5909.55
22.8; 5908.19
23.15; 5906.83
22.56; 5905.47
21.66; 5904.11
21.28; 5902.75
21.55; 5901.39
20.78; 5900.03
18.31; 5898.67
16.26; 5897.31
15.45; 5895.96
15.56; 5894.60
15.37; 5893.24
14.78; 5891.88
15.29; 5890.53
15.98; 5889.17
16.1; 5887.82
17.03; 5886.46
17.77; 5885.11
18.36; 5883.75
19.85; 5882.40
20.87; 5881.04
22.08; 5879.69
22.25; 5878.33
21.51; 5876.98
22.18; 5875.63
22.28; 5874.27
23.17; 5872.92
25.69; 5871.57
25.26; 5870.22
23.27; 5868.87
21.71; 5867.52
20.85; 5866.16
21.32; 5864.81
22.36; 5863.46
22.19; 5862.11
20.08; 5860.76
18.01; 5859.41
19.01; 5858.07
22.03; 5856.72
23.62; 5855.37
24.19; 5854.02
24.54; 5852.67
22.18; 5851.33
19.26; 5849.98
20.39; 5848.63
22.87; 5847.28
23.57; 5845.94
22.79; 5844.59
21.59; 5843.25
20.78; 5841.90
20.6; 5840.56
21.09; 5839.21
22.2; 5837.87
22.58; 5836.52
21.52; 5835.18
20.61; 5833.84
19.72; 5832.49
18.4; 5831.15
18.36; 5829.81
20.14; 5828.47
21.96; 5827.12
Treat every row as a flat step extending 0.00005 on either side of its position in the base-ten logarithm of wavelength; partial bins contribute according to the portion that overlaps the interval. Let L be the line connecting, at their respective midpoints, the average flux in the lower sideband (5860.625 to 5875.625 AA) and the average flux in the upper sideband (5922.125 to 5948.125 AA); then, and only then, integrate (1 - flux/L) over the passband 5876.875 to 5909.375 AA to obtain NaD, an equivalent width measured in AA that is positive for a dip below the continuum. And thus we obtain 4.4 AA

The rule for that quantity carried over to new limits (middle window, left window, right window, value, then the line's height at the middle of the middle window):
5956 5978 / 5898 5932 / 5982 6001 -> 2.3 AA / 24.1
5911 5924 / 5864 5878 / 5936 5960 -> 1.3 AA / 22.6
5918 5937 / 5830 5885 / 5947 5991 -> 1.8 AA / 22.6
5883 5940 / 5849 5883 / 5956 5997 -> 7.6 AA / 22.6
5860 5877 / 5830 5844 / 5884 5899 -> -4.1 AA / 18.2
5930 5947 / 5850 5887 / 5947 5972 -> 1.1 AA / 22.3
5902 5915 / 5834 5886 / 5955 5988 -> 0.5 AA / 22.2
